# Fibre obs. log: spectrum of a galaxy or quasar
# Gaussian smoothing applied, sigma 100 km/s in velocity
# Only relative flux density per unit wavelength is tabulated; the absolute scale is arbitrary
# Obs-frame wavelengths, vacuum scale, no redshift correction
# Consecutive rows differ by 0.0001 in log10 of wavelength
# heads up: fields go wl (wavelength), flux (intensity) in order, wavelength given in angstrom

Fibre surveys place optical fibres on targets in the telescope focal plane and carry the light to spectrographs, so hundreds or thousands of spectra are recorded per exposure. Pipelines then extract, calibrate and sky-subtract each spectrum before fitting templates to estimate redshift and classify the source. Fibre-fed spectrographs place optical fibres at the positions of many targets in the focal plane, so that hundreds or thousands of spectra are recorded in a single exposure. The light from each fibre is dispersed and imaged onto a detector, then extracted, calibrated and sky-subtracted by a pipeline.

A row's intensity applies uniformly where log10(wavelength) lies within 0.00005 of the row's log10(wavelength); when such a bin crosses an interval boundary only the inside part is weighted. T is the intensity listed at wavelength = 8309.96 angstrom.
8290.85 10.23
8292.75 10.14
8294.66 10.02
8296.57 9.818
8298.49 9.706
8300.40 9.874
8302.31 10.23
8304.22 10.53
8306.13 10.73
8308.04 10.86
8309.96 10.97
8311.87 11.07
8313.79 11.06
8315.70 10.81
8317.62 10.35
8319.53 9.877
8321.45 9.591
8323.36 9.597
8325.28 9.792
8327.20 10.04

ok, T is 10.97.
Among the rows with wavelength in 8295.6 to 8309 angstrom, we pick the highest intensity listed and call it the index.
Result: 10.86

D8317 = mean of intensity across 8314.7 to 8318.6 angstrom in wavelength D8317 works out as 10.6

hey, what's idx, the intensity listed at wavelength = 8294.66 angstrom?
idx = 10.02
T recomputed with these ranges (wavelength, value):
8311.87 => 11.07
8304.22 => 10.53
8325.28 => 9.792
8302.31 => 10.23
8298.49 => 9.706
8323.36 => 9.597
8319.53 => 9.877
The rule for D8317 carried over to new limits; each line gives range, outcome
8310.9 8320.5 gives 10.6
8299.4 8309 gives 10.4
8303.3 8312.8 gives 10.8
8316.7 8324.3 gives 9.86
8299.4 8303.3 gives 10.1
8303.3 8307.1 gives 10.6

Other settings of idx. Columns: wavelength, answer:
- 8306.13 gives 10.73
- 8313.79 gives 11.06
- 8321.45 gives 9.591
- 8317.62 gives 10.35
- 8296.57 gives 9.818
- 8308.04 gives 10.86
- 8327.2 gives 10.04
